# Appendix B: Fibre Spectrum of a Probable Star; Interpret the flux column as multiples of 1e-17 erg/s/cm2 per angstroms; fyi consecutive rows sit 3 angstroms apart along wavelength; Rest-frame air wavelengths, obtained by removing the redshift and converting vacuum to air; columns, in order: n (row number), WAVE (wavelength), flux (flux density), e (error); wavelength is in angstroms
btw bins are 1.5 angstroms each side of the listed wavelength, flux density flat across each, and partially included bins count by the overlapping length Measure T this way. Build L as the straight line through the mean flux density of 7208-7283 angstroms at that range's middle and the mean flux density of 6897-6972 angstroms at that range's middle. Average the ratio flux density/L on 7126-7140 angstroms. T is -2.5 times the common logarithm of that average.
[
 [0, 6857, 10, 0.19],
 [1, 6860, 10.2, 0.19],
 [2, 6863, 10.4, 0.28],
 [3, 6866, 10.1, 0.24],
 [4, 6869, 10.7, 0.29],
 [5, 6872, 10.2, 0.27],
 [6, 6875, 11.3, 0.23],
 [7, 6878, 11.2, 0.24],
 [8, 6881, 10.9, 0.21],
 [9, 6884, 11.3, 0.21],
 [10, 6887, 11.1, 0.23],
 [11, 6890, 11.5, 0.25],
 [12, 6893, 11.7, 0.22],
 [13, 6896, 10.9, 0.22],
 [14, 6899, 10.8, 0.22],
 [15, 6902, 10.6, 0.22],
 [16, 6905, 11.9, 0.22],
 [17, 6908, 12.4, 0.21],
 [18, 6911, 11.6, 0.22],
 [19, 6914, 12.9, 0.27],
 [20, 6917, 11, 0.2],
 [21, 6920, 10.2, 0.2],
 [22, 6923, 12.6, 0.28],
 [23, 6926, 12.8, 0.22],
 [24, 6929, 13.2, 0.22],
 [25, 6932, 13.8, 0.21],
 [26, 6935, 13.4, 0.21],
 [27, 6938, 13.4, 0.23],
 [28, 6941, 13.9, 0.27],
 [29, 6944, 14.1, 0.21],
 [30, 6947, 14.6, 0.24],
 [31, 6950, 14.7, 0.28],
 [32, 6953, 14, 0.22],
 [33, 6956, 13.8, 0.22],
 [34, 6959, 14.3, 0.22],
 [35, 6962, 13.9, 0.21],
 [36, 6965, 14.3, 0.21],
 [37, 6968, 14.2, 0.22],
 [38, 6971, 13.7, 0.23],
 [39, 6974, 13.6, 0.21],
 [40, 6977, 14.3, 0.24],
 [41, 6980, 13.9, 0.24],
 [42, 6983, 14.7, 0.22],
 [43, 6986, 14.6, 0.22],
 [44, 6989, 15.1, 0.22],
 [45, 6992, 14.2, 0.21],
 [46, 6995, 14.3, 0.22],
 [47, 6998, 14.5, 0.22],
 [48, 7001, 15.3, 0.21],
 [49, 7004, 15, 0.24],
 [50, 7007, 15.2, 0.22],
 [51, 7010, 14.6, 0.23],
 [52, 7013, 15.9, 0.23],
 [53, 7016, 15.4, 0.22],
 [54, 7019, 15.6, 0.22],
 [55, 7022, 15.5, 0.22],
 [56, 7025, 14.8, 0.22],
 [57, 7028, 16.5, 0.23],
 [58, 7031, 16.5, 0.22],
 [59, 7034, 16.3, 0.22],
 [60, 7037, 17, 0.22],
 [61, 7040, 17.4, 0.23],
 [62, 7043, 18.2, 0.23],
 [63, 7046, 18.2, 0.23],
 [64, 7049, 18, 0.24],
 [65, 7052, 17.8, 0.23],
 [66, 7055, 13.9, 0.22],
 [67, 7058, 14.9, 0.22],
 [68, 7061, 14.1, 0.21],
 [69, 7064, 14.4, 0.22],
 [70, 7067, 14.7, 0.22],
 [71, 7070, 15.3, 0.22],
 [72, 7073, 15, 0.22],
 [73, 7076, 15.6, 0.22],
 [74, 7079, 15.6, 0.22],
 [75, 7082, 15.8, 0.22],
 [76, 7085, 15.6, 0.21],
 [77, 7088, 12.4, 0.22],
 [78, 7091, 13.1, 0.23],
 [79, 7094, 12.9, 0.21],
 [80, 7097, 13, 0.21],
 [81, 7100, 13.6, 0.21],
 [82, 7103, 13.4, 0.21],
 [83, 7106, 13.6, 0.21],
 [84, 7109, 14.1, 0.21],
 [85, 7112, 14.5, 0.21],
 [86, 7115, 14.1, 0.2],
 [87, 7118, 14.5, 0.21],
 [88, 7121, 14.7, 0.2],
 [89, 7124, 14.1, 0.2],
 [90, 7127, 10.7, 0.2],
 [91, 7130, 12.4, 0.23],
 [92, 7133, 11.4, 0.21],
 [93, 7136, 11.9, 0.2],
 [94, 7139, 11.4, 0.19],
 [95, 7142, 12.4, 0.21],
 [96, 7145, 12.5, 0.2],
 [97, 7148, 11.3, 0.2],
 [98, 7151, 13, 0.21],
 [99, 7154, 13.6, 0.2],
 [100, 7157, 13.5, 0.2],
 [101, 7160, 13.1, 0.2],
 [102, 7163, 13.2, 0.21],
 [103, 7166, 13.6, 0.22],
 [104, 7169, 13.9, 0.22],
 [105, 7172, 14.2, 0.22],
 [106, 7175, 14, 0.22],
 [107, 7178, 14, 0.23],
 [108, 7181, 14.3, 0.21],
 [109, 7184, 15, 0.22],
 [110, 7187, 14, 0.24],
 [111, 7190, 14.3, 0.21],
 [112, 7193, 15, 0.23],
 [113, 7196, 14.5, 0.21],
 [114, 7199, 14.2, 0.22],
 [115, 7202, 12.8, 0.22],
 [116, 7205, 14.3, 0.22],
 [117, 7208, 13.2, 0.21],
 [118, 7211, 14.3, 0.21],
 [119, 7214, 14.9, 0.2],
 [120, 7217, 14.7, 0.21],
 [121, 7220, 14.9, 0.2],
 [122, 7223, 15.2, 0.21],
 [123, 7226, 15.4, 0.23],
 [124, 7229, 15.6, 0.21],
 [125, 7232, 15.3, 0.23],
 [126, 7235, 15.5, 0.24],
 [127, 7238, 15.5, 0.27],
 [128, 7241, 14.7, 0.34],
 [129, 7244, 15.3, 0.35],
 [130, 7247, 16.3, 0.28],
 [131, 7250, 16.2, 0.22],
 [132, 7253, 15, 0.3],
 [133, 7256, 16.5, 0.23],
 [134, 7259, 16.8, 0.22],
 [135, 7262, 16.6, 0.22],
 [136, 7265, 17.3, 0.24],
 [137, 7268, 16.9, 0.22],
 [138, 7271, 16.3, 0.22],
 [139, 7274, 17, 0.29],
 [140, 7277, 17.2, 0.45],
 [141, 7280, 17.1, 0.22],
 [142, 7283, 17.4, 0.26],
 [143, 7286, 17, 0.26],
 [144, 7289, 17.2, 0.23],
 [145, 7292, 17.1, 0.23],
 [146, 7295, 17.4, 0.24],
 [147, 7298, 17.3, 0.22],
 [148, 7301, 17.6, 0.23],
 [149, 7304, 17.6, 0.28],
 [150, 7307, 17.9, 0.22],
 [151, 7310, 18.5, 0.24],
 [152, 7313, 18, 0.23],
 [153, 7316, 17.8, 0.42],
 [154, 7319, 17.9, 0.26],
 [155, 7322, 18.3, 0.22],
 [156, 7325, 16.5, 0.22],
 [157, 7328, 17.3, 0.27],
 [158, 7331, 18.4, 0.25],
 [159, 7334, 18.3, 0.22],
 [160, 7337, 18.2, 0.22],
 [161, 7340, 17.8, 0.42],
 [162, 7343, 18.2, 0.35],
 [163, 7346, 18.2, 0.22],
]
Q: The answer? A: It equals 0.27 mag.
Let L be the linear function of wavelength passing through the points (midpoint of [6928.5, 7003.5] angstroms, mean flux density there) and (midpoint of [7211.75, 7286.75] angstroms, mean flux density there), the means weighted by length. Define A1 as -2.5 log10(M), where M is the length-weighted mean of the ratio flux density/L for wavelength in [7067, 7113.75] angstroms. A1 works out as 0.05 mag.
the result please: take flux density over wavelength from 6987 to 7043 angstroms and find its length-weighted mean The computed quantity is 15.6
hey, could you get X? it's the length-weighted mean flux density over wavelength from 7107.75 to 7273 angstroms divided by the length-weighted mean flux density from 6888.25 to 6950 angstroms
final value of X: 1.2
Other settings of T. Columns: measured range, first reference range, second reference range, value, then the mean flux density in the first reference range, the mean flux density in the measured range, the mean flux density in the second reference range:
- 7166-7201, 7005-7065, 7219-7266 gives 0.11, 16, 14.3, 15.7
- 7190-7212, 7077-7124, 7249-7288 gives 0.12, 14.1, 14.1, 16.7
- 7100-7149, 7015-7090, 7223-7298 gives 0.23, 15.8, 13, 16.4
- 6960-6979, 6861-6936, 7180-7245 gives -0.15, 11.5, 14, 14.7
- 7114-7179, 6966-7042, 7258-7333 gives 0.24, 15.1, 13.1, 17.4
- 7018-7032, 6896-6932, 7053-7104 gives -0.16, 11.9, 15.8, 14.4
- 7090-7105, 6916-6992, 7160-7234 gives 0.07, 13.7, 13.2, 14.3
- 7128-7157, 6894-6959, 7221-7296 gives 0.22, 12.7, 12.3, 16.3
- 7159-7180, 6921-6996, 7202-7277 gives 0.11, 13.9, 13.7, 15.5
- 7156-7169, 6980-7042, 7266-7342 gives 0.23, 15.4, 13.4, 17.5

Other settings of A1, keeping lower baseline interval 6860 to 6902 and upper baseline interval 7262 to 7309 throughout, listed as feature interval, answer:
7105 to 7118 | 0.03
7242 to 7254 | 0.06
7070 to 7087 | -0.11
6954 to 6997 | -0.15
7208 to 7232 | 0.09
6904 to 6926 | -0.04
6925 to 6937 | -0.14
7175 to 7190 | 0.10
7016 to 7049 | -0.24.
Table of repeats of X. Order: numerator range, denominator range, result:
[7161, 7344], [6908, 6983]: 1.19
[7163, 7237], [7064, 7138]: 1.04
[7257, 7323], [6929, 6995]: 1.23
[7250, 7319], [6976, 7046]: 1.11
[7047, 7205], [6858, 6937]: 1.21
